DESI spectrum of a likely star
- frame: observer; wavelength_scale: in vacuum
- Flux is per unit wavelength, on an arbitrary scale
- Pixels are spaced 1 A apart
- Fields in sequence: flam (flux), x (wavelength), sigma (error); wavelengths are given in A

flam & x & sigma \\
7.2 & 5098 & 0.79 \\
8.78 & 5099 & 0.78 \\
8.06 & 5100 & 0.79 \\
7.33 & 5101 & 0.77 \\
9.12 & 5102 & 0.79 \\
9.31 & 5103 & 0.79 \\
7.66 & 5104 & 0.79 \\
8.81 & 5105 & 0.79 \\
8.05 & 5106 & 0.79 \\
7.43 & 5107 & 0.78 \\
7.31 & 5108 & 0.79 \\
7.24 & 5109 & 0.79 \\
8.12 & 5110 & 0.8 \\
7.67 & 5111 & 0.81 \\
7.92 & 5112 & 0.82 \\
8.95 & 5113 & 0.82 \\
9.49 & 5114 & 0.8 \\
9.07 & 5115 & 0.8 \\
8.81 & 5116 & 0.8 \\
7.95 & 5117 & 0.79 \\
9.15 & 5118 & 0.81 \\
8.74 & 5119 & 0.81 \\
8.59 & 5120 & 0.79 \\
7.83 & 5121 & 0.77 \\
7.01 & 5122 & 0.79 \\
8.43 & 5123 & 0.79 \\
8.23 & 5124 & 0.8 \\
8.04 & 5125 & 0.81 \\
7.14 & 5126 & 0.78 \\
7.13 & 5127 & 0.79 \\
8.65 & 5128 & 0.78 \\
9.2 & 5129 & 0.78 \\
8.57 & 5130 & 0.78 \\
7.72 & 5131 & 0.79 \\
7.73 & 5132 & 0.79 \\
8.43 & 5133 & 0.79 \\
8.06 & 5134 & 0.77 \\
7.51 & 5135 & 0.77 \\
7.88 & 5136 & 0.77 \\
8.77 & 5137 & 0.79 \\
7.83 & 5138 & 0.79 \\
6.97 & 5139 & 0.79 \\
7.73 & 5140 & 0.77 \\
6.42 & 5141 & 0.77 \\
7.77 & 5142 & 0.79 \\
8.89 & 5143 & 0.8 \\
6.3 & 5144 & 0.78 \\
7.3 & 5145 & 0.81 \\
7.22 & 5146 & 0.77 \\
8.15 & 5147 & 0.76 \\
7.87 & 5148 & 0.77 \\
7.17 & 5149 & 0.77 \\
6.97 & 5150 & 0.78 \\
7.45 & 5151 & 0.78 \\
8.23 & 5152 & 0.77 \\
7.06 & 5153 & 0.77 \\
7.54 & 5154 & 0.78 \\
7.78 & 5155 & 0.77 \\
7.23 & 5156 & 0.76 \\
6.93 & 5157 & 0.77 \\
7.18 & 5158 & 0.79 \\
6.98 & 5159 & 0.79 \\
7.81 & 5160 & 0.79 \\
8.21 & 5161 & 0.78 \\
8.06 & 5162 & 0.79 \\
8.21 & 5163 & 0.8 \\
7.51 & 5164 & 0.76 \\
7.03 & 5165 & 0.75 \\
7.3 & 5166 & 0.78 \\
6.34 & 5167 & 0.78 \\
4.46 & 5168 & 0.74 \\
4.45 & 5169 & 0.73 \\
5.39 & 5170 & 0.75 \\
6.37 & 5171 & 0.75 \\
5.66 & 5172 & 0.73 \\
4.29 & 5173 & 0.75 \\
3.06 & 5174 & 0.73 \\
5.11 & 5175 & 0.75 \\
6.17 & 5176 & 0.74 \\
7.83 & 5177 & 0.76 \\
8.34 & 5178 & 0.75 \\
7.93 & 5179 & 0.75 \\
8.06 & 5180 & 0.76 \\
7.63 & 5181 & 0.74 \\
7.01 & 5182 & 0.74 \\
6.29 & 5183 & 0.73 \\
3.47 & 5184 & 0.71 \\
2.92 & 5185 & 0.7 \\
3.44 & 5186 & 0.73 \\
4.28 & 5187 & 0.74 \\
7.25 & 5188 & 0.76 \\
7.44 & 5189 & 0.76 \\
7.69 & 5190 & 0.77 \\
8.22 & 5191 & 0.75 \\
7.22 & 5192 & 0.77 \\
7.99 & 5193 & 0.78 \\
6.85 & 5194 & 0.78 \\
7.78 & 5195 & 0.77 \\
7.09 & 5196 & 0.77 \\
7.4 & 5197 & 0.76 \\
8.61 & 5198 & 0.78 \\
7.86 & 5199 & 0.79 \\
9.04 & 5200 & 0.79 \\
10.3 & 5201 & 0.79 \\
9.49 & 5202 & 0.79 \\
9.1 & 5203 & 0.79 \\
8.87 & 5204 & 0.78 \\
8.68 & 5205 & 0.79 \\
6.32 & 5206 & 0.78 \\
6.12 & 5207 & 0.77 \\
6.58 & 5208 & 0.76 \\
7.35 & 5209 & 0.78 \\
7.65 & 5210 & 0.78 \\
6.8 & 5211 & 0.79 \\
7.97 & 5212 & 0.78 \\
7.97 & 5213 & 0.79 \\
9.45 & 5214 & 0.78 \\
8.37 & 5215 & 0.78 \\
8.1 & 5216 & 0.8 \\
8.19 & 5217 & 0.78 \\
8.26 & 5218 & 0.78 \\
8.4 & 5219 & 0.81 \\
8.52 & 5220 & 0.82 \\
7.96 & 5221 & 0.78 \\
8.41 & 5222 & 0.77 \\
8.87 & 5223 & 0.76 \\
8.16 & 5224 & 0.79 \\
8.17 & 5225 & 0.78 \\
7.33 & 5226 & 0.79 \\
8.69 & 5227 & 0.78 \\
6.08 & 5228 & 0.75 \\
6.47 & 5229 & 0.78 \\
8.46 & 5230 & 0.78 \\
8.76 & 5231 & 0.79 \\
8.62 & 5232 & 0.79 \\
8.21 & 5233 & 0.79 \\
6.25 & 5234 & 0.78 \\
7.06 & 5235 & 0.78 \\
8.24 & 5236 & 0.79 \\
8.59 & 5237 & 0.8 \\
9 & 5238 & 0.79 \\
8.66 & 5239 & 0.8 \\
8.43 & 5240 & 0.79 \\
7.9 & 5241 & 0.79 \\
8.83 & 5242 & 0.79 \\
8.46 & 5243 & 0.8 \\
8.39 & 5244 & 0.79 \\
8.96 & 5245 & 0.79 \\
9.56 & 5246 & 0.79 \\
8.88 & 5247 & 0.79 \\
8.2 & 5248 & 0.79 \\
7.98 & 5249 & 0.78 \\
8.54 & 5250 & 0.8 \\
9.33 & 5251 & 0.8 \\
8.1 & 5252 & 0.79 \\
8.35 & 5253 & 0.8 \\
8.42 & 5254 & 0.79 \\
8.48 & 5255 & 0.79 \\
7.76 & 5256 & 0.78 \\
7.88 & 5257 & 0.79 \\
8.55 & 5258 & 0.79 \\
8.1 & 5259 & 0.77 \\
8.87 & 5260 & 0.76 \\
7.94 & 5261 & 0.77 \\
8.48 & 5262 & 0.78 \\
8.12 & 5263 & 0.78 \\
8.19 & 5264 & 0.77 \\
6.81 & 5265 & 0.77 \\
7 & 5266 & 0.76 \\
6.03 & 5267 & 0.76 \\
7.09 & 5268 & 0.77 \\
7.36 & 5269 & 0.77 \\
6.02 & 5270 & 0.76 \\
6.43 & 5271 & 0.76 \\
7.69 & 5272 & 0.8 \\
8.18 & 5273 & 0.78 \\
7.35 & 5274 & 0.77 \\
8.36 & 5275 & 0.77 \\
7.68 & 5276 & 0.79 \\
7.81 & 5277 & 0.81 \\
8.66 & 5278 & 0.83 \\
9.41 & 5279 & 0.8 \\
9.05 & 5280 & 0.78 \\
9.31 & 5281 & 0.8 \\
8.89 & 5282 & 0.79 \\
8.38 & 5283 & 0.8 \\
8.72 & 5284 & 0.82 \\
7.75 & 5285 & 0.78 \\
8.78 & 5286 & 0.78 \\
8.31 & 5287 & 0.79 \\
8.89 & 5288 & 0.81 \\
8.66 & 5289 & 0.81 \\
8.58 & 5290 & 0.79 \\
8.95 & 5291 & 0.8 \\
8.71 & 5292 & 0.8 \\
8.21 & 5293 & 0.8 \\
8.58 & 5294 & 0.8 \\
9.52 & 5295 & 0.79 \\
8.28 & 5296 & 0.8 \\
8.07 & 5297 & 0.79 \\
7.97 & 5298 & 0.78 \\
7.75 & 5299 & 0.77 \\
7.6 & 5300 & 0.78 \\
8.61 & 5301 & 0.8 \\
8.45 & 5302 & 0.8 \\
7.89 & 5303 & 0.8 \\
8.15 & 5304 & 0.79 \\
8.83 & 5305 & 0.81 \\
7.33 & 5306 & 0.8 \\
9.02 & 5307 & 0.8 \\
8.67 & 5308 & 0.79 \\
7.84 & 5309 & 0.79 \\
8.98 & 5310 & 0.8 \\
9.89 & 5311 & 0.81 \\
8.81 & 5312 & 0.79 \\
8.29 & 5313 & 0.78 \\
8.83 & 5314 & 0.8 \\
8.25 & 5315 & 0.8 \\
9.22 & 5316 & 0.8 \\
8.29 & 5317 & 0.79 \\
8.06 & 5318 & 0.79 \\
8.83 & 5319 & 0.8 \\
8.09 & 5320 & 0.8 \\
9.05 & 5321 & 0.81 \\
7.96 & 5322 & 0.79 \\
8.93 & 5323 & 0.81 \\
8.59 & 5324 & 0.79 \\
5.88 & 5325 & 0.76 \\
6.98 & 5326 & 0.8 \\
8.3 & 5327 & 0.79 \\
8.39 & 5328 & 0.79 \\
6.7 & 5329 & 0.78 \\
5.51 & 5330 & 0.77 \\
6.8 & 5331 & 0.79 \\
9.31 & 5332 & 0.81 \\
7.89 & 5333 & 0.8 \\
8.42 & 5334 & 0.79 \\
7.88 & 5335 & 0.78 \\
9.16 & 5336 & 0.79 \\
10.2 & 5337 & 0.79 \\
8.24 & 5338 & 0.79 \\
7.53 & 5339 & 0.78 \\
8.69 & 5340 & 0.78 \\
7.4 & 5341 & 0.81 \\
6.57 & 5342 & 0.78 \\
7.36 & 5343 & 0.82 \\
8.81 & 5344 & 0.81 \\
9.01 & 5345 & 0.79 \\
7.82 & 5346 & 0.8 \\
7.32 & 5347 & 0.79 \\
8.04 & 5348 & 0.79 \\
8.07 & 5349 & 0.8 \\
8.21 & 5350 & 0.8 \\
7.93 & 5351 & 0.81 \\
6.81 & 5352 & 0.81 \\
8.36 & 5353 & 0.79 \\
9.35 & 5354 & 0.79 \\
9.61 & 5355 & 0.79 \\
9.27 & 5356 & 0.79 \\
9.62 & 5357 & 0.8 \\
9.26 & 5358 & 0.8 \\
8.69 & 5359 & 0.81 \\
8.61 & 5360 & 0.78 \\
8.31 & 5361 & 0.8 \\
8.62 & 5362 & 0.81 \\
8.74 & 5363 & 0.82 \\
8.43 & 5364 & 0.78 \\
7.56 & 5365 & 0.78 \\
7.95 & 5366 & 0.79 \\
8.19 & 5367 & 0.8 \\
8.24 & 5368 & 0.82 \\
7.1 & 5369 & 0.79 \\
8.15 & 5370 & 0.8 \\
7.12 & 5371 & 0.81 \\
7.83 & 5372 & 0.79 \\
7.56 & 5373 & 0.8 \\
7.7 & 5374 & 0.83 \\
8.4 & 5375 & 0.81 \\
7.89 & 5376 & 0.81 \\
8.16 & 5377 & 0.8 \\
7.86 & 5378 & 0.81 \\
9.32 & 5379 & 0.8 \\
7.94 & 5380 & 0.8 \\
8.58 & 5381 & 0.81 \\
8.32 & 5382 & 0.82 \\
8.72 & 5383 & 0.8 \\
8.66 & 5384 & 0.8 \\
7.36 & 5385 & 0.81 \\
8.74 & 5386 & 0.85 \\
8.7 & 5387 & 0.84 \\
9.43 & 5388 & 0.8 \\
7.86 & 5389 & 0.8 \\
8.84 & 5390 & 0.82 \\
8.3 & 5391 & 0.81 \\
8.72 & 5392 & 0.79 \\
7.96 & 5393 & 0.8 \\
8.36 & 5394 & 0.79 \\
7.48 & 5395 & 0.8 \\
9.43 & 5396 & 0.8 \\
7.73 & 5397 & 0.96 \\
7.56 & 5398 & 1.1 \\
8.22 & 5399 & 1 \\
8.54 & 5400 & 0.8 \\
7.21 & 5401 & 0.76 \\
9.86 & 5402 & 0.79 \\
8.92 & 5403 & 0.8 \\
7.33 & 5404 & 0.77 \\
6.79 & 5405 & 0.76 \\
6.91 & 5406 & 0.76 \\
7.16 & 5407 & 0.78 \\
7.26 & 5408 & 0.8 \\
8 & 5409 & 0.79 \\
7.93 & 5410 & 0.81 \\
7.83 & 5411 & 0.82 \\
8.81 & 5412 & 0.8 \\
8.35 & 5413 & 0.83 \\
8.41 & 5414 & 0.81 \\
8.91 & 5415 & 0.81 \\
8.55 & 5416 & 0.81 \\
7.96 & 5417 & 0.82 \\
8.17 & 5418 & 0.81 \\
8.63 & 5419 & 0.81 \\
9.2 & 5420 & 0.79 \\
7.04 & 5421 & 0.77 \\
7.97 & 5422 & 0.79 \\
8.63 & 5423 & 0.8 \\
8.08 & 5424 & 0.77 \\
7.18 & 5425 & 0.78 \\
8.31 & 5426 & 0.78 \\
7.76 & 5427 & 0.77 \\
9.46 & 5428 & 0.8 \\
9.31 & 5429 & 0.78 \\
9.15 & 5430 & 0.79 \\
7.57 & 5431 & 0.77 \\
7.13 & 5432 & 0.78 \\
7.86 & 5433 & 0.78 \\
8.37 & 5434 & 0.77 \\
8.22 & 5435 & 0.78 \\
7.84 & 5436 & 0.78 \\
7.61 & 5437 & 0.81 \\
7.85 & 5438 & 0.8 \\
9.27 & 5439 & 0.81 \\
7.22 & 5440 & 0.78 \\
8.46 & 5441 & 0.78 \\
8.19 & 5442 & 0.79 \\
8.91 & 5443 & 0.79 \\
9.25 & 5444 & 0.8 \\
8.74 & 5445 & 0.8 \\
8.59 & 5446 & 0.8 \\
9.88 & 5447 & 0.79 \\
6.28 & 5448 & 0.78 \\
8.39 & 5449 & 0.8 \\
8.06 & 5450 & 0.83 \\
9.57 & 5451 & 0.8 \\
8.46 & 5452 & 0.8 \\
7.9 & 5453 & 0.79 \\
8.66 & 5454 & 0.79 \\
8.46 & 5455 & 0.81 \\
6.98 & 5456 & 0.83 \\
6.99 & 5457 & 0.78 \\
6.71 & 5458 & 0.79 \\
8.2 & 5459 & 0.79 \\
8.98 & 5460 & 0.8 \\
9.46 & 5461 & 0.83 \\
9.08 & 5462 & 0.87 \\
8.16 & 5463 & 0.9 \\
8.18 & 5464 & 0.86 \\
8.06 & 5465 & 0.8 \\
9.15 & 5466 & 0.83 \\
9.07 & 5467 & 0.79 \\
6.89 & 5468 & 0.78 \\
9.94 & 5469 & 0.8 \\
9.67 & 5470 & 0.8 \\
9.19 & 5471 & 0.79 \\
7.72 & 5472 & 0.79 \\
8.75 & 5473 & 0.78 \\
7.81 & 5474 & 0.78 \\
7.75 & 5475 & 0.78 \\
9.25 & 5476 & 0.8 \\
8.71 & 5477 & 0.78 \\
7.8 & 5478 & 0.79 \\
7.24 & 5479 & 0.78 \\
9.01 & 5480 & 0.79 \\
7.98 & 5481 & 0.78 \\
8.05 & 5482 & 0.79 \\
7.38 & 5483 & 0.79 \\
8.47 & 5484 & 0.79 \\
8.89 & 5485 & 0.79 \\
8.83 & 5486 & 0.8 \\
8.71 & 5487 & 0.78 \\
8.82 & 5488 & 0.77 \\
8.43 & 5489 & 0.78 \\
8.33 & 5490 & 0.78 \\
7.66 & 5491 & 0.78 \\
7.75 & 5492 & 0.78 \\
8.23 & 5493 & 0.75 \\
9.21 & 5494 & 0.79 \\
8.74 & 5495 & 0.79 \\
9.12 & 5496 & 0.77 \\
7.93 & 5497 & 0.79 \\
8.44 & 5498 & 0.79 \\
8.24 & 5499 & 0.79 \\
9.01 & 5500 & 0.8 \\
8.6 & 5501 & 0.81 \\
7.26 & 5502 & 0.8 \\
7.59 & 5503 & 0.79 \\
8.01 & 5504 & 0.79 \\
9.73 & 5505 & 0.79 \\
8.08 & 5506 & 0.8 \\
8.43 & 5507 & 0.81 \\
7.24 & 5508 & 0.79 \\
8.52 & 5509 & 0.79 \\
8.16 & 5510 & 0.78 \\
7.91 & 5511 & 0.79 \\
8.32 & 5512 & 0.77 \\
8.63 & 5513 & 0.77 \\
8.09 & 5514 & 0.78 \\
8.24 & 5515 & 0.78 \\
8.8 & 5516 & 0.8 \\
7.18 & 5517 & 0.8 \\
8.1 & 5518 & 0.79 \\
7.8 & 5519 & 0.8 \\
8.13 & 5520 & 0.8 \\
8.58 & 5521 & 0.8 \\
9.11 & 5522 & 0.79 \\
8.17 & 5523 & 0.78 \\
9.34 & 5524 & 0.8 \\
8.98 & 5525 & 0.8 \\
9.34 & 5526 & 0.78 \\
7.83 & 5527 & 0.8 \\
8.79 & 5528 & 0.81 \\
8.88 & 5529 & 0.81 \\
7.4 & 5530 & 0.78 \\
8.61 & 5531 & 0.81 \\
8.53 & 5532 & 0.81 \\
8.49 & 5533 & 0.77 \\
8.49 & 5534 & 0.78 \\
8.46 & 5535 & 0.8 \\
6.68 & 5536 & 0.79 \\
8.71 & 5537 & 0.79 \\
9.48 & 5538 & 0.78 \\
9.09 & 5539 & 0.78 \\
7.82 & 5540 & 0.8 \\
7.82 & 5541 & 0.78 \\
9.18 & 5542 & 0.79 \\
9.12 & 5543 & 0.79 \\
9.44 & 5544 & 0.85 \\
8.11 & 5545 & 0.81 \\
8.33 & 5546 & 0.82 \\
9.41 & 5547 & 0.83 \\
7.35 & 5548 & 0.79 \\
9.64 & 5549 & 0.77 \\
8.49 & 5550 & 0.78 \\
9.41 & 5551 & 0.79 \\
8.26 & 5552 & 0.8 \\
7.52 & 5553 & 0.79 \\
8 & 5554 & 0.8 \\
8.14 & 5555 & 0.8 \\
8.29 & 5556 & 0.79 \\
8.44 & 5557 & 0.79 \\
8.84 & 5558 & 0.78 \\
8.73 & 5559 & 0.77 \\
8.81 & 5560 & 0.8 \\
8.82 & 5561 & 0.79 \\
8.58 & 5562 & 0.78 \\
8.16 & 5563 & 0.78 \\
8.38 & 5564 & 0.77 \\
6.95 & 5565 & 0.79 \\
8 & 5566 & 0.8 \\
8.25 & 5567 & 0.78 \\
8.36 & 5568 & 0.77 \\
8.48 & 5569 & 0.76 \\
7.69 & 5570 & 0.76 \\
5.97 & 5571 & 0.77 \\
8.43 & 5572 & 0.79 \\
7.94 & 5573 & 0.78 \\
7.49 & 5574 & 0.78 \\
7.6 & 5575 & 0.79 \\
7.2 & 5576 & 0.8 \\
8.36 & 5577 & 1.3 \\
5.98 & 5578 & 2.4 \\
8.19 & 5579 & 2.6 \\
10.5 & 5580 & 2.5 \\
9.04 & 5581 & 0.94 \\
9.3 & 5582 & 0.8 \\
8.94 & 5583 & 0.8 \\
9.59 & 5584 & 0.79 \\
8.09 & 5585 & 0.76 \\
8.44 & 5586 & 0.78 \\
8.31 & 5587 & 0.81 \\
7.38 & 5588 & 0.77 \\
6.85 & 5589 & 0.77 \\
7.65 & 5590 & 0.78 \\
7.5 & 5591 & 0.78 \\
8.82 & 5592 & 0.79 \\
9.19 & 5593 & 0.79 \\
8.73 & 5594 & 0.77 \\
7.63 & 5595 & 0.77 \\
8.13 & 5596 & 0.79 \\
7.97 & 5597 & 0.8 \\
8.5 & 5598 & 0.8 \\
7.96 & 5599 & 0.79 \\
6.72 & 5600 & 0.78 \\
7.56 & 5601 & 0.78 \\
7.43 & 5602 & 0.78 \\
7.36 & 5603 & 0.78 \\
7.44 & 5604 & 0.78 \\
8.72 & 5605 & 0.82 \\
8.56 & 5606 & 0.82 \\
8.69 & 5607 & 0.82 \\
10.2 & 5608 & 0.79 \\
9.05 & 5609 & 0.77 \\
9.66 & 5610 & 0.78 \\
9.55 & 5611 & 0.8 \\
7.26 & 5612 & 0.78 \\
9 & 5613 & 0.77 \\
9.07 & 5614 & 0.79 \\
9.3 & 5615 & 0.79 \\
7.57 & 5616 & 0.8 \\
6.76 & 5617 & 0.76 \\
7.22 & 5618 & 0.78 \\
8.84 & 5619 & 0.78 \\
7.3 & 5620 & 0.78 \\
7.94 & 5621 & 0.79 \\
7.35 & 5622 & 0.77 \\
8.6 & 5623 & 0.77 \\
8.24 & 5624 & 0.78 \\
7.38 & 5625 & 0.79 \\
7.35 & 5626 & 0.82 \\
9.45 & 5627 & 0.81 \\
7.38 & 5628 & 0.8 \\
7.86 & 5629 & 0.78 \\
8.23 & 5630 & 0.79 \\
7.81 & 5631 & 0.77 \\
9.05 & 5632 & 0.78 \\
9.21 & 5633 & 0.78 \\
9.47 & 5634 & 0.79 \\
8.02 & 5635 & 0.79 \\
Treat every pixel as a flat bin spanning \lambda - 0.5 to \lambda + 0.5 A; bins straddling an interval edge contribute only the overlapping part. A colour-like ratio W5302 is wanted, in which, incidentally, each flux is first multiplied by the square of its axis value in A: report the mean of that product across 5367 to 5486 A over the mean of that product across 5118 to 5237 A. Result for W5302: 1.21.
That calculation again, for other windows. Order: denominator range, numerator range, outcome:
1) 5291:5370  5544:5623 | 1.09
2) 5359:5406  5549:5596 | 1.08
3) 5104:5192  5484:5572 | 1.32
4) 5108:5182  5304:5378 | 1.18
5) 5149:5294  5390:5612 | 1.20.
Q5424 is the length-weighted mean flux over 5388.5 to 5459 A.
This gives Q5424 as 8.16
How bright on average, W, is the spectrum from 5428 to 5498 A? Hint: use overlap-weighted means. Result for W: 8.36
